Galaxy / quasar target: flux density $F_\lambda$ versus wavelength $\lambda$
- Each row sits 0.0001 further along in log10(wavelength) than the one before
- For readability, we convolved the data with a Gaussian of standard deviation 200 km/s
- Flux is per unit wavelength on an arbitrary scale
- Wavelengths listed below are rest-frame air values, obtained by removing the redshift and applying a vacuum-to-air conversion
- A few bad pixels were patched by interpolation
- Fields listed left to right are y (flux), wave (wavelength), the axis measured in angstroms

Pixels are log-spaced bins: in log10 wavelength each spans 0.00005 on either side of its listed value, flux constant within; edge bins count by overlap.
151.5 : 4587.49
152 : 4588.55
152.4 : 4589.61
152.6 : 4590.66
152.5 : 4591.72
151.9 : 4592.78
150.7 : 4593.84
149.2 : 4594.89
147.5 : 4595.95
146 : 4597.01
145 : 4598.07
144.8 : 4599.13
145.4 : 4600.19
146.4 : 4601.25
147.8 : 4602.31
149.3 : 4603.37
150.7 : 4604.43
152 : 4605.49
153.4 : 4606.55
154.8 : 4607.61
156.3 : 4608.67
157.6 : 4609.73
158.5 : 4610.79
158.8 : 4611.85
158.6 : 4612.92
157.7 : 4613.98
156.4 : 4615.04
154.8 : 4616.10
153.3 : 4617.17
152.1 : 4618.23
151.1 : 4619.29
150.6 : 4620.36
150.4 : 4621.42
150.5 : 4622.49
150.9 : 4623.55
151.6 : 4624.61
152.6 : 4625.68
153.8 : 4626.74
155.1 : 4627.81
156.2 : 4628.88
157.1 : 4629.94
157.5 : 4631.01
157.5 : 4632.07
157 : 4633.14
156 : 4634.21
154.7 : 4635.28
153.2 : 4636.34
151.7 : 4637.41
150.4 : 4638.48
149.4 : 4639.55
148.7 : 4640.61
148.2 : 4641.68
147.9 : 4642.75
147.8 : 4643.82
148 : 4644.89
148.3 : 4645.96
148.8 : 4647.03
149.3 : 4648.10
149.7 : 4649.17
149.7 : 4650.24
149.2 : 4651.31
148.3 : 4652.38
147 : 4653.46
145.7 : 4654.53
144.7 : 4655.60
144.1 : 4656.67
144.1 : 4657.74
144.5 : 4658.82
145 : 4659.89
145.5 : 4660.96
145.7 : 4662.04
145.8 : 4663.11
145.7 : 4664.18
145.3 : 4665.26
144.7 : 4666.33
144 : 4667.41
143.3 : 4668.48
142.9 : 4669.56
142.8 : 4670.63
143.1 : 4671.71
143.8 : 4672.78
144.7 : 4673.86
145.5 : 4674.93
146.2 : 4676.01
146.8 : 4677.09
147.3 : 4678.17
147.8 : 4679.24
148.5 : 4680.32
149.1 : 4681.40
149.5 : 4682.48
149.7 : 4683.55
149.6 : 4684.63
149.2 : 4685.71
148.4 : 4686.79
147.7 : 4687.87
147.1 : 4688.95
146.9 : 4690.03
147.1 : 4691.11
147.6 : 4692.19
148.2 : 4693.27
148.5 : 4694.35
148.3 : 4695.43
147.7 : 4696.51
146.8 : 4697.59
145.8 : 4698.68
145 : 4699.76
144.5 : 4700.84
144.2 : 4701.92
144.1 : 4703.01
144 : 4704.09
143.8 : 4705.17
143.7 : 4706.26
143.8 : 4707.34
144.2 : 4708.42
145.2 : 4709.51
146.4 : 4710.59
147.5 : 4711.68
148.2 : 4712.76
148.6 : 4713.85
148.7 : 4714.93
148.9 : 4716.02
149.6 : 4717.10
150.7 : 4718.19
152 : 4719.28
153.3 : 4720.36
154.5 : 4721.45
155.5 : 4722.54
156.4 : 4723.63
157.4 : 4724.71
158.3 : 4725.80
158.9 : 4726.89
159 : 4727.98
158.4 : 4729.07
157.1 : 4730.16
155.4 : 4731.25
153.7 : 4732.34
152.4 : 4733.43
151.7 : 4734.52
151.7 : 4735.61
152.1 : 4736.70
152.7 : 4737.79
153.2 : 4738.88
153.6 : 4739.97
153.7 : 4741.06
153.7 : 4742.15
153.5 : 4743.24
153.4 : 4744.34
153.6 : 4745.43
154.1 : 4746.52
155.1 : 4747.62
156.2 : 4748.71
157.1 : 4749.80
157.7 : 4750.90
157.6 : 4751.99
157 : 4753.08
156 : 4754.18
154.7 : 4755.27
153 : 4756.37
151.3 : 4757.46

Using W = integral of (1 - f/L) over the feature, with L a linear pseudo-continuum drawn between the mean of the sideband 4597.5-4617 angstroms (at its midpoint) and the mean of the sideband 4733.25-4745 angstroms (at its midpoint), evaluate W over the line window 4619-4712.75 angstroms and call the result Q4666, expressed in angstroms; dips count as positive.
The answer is 2.9 angstroms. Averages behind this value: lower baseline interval 153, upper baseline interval 153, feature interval 148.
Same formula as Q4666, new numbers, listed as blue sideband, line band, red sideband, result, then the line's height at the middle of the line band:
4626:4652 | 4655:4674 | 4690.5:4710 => 0.62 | 149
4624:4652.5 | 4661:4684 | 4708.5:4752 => 0.99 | 152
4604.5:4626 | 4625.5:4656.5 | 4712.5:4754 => 0.61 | 154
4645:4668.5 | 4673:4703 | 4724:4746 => 0.50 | 150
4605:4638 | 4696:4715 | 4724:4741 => 1.15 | 155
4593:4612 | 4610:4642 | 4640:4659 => -1.03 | 149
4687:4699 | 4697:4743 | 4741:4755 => 0.20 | 151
